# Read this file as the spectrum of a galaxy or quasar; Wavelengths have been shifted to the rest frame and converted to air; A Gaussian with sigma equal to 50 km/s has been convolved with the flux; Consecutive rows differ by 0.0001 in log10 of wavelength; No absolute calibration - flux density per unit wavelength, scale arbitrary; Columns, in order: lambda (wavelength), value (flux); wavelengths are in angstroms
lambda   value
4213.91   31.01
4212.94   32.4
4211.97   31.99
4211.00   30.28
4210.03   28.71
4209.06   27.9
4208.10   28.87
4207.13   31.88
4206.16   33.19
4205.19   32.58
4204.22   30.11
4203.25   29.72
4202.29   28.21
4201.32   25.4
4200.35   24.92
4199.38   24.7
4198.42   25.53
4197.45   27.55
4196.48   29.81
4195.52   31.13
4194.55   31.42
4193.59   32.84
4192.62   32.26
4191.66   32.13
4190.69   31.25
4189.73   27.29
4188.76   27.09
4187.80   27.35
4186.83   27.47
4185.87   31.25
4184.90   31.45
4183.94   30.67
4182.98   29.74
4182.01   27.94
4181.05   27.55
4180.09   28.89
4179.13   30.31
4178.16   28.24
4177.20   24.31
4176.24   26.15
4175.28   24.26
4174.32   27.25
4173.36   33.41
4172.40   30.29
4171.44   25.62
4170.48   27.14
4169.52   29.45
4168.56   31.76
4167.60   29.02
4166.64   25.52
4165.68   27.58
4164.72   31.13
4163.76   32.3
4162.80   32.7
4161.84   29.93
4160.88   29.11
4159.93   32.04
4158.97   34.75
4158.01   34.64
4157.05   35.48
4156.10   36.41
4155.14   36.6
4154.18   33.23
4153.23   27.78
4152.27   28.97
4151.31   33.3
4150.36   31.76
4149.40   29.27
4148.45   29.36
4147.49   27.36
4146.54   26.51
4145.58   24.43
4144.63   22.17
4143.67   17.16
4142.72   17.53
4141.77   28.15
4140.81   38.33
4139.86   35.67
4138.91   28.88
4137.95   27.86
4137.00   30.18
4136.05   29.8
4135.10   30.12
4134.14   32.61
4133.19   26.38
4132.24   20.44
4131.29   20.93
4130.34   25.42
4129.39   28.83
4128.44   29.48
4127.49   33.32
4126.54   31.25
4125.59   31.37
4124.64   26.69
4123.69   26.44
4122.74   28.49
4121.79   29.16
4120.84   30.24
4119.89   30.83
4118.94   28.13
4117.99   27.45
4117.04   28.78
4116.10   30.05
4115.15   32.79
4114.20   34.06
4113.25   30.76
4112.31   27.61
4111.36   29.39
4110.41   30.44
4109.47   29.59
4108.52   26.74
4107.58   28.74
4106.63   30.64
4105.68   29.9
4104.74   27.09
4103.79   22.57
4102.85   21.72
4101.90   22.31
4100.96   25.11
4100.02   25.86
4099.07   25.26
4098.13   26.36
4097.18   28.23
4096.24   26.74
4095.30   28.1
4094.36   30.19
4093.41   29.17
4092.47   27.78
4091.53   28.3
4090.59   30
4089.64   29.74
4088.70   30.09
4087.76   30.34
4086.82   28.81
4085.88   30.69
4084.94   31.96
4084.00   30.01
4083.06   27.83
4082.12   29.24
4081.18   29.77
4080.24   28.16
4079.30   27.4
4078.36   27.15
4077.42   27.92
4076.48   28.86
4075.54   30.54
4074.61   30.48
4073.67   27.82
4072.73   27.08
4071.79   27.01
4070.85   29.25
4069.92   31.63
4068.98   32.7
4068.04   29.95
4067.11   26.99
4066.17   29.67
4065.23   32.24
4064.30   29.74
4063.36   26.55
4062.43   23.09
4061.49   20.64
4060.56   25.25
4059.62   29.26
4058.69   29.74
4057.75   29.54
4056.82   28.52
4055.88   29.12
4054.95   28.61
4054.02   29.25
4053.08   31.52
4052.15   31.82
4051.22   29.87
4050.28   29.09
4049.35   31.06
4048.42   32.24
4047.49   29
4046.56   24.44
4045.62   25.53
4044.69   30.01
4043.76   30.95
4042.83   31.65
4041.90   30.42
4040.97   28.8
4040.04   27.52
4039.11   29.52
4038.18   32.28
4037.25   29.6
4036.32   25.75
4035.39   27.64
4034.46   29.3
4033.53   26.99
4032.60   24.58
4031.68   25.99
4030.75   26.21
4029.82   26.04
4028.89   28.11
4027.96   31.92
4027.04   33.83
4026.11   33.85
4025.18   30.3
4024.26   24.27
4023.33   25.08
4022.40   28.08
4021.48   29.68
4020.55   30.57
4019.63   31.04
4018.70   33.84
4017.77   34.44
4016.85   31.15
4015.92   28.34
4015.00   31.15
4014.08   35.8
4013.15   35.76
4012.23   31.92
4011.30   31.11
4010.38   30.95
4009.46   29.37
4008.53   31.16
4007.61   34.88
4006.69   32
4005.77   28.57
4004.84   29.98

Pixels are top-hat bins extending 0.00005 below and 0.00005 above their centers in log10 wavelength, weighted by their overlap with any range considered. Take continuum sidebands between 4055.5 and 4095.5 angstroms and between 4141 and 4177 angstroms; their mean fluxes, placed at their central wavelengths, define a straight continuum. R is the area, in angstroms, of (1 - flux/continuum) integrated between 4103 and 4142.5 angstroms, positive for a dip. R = 0.01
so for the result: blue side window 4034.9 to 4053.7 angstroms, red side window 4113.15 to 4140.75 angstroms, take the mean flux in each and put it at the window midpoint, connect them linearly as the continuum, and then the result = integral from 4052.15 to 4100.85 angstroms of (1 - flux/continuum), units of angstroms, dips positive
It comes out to 1.2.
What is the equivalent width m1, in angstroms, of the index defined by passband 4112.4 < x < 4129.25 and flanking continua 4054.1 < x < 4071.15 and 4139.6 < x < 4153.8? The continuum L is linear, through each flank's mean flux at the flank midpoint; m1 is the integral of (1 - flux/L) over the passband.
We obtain -1.1 angstroms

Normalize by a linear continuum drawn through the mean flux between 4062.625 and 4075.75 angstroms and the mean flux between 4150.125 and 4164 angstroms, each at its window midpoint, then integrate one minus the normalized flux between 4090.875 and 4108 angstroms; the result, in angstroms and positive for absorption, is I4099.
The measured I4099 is 2.0 angstroms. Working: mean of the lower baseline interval 29.3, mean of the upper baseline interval 32.6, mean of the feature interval 26.9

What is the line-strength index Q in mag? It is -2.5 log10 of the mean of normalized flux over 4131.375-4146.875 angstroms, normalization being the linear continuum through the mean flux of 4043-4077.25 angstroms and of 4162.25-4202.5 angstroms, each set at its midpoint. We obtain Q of 0.07 mag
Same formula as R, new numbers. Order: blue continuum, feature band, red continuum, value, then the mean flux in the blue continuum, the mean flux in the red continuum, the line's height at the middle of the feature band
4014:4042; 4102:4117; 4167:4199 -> 0.3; 29.3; 29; 29.2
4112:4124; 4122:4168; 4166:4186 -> -0.3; 29.7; 28.5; 29.1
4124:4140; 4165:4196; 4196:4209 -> -0.4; 28.6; 28.6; 28.6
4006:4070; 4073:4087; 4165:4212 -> 0.1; 29.5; 29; 29.4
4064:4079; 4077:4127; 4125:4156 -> 0.8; 29.3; 28.7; 29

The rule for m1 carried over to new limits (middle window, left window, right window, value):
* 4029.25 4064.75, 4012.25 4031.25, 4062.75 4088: 1.83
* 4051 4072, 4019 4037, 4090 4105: -0.96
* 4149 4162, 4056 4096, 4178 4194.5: -1.33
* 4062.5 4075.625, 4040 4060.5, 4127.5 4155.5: 0.00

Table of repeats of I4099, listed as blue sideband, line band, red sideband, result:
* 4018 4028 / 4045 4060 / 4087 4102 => 0.0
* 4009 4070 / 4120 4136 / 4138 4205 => 0.5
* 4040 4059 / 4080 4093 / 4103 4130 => -0.1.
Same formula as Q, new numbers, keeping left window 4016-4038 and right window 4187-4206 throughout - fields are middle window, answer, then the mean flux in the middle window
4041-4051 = -0.01 mag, 29.4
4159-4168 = -0.04 mag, 30.2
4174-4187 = 0.03 mag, 28.3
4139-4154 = 0.04 mag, 28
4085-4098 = 0.00 mag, 29.1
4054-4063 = 0.07 mag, 27.2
